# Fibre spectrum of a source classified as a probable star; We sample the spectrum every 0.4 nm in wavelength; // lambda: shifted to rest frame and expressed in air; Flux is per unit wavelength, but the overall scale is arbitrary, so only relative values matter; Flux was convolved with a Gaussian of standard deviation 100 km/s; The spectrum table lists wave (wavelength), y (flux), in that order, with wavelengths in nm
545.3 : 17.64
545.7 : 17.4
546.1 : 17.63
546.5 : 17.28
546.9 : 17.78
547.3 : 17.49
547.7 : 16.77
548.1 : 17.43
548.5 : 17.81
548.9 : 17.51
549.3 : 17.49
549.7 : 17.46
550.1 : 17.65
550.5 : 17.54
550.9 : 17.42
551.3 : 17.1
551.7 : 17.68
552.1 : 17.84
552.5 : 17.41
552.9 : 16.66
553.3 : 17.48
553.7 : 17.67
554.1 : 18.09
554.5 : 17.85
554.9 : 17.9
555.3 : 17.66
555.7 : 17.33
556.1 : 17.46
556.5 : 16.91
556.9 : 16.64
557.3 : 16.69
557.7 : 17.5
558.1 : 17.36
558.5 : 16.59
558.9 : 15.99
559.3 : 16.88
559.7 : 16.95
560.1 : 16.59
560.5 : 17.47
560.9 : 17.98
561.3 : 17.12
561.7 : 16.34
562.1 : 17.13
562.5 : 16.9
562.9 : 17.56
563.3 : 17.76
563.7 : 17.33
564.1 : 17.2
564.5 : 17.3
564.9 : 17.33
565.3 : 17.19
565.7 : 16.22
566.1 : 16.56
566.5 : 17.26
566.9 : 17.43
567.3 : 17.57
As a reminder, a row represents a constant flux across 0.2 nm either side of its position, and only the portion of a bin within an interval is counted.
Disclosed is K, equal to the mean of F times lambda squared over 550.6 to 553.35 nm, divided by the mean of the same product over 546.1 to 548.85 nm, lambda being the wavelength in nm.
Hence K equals 1.01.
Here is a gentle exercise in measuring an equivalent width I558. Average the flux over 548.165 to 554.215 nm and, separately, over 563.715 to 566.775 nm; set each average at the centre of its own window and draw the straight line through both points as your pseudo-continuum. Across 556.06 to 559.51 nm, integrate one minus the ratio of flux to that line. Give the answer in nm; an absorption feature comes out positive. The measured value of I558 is 0.08 nm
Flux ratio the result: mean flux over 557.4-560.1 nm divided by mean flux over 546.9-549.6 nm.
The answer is 0.97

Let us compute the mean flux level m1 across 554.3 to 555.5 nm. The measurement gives 17.8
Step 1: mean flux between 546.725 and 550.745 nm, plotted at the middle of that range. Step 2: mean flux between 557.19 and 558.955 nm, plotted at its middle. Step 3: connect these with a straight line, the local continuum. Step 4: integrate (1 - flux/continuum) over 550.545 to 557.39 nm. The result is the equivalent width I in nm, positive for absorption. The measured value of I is -0.10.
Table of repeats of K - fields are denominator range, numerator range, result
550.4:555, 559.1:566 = 1.01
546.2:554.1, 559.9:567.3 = 1.03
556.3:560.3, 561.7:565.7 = 1.04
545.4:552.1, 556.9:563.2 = 1.01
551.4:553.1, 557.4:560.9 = 1.00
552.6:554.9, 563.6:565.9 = 1.01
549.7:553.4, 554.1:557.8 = 1.01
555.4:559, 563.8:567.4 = 1.04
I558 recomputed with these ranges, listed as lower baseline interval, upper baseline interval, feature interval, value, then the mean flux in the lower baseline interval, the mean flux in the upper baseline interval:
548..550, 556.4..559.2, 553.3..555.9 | -0.10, 17.6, 16.8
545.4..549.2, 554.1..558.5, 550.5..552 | 0.00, 17.5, 17.3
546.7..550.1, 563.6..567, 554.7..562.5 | 0.07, 17.5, 17.1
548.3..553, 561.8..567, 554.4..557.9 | 0.01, 17.5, 17.1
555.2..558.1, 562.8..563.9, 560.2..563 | 0.04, 17.2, 17.5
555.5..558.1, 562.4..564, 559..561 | 0.02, 17.1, 17.4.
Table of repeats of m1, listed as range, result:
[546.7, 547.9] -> 17.3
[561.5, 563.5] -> 17.1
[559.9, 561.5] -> 17.3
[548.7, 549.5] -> 17.5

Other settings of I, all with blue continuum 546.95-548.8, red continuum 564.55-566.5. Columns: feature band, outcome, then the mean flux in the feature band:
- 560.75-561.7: -0.01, 17.3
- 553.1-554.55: -0.04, 17.8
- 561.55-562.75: 0.01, 16.8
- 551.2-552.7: -0.02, 17.5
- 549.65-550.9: -0.01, 17.5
